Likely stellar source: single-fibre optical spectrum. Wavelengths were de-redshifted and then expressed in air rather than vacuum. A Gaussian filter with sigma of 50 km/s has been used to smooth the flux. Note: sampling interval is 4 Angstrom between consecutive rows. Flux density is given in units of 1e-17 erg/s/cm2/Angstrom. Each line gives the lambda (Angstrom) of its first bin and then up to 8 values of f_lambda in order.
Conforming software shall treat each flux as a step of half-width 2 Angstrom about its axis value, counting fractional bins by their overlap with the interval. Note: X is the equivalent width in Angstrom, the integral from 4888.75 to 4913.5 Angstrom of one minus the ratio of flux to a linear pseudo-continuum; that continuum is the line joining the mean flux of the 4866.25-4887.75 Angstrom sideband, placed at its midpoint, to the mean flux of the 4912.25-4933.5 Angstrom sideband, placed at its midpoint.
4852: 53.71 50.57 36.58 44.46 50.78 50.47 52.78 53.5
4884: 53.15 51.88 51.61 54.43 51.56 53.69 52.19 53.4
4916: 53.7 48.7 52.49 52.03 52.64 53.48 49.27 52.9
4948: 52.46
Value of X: -0.3 Angstrom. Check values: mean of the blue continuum 52.1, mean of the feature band 52.8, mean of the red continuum 52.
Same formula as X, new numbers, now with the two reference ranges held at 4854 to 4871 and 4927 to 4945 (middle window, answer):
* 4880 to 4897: -1.7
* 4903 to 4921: -0.9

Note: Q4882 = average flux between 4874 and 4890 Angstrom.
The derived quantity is 52.8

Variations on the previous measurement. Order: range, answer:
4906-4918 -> 53.1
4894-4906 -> 53.2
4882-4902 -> 52.5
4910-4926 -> 52.1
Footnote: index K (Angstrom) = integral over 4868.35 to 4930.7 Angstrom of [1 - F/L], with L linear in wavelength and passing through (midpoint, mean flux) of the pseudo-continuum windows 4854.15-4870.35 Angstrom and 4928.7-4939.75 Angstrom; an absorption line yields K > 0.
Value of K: -4.2 Angstrom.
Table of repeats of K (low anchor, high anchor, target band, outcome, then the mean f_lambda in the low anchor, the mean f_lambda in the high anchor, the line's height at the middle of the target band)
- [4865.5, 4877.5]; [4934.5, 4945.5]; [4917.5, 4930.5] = 0.09 Angstrom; 51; 51.8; 51.6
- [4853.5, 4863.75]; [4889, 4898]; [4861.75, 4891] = -1.35 Angstrom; 44.2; 52.9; 48.6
